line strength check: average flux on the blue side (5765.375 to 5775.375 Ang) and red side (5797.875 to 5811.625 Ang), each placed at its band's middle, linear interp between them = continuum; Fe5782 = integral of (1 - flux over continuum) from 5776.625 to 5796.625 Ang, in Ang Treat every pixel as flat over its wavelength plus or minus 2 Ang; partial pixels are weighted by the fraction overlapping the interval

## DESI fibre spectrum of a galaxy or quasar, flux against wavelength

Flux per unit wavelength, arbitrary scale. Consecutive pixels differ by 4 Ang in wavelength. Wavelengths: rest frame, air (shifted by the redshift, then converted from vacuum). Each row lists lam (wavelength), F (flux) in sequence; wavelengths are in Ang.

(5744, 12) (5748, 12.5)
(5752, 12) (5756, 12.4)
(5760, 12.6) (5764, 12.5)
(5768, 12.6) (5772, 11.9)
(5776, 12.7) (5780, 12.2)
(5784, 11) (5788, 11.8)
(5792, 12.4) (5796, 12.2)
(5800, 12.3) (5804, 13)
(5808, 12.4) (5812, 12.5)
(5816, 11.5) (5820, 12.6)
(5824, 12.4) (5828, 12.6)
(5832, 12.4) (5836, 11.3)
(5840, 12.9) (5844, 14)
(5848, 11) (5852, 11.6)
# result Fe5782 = 0.8 Ang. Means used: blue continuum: 12.3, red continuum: 12.6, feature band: 12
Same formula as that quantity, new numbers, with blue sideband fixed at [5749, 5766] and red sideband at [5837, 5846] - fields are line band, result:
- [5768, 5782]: 0.3 Ang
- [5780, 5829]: 2.4 Ang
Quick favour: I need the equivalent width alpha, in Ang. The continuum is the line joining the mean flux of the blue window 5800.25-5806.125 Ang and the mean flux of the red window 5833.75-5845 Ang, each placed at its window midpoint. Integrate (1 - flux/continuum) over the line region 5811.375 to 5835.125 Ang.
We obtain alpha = 0.8 Ang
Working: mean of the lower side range 12.8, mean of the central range 12.3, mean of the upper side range 12.6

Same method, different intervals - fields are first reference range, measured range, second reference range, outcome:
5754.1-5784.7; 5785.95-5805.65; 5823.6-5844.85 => 0.1 Ang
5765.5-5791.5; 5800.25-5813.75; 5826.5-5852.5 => -0.5 Ang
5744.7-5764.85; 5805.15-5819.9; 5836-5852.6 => 0.1 Ang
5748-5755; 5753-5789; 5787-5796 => 0.0 Ang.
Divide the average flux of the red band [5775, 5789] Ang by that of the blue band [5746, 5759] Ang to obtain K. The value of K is 0.96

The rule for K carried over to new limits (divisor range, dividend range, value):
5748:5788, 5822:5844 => 1.02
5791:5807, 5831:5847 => 1.01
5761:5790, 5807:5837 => 1.01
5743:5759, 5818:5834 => 1.02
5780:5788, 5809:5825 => 1.07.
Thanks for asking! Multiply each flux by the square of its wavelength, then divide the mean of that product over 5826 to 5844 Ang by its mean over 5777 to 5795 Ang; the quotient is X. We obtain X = 1.1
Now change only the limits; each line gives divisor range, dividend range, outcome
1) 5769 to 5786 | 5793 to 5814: 1.05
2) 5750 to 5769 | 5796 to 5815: 1.02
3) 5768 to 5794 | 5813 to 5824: 1.02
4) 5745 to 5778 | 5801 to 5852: 1.02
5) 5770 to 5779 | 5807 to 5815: 1.02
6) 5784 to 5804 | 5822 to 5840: 1.02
